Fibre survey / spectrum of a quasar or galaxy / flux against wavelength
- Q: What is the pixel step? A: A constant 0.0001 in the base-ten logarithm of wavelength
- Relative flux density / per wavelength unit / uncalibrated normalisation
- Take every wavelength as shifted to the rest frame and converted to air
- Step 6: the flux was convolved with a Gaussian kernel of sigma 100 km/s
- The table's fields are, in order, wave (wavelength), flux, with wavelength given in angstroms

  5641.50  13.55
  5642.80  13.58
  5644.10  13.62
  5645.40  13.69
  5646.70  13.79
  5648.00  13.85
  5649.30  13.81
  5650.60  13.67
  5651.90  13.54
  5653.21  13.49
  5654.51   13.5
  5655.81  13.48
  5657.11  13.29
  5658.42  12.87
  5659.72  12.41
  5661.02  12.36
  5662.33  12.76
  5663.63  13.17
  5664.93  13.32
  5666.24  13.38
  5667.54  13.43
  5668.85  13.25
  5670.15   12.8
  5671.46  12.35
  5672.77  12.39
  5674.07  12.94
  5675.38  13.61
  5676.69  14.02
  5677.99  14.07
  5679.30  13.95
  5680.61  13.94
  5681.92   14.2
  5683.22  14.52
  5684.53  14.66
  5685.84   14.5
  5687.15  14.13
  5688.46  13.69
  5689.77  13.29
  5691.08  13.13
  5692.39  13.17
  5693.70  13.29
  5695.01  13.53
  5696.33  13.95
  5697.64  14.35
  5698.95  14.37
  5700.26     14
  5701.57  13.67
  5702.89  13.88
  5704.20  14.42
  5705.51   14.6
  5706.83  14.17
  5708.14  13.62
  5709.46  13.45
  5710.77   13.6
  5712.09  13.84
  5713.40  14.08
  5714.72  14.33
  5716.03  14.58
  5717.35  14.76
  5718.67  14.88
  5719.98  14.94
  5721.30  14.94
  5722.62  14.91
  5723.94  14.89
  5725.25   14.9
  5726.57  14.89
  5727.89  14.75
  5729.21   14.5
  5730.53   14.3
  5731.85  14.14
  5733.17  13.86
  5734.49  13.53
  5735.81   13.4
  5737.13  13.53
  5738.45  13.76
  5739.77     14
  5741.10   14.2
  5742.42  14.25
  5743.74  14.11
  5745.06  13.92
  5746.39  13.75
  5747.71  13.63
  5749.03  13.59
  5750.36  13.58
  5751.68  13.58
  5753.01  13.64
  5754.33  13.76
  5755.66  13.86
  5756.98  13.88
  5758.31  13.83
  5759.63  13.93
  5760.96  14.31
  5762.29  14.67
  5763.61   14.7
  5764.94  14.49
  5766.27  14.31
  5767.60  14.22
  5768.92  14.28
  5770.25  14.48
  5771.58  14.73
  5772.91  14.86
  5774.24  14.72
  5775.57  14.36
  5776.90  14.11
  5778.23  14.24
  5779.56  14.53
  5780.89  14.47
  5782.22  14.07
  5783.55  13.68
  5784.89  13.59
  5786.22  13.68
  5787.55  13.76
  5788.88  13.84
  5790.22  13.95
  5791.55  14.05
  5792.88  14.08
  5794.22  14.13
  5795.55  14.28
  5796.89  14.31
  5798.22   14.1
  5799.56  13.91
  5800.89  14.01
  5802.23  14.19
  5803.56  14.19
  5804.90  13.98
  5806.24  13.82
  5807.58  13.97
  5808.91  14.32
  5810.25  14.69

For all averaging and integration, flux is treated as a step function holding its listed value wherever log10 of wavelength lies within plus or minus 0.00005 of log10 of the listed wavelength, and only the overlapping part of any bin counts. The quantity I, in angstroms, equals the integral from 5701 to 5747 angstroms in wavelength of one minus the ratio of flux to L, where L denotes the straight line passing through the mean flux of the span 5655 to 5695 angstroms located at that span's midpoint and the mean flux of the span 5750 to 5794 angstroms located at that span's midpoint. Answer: -1.4 angstroms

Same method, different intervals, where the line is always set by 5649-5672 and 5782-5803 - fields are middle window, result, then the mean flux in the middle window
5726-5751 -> -0.6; 14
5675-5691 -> -0.9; 14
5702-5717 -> -0.7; 14.1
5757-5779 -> -0.9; 14.4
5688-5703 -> -0.4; 13.7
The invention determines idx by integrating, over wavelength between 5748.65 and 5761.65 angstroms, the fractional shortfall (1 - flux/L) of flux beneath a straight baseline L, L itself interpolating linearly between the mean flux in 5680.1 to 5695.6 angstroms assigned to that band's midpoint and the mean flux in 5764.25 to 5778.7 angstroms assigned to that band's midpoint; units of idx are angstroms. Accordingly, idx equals 0.5 angstroms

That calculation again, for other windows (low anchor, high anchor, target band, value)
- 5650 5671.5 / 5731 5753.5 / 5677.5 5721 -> -1.96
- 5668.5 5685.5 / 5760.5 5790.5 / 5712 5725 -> -0.72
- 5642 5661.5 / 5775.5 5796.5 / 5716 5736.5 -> -1.11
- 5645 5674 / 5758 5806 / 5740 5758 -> 0.12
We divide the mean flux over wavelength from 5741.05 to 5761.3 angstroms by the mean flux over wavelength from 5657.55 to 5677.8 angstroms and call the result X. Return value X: 1.06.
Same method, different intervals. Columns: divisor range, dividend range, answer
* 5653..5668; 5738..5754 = 1.05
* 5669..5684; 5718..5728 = 1.10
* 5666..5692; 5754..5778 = 1.05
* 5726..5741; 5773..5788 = 1.01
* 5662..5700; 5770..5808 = 1.04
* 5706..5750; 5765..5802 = 1.00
